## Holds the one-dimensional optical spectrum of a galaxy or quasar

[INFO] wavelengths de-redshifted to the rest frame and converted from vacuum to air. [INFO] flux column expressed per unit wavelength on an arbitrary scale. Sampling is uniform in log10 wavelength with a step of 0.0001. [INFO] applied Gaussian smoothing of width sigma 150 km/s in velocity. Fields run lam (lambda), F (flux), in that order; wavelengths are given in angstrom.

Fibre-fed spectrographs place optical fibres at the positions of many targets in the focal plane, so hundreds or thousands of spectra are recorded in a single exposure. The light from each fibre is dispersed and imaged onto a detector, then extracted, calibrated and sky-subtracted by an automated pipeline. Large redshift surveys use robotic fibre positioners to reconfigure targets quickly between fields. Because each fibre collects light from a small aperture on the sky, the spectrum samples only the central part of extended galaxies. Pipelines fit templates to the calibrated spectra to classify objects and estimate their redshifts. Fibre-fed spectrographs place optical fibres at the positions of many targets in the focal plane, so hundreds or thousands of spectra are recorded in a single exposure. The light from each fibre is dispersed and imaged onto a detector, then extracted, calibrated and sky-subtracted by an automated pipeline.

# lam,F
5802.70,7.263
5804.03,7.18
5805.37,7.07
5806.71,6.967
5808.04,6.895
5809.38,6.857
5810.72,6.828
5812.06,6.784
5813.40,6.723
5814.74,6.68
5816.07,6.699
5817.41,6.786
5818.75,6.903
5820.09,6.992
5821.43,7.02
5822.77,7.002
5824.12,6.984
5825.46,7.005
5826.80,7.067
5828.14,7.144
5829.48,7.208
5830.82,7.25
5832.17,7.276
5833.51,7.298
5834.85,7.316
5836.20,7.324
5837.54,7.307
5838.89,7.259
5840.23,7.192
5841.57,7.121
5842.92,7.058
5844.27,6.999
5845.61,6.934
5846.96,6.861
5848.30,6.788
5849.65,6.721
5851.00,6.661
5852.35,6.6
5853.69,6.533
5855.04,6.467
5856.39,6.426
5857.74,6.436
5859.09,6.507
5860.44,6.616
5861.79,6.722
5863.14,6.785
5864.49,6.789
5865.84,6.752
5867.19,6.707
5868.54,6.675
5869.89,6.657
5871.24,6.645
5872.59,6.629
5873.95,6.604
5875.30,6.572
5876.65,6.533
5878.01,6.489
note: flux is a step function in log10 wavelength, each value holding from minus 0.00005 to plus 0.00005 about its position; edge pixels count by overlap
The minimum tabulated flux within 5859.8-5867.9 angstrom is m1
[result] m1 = 6.616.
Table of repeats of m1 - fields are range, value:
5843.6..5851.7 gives 6.661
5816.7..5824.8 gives 6.786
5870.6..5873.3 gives 6.629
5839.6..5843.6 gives 7.058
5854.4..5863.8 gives 6.426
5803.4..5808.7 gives 6.895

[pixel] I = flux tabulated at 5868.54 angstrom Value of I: 6.675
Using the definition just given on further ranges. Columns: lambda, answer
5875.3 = 6.572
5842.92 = 7.058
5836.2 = 7.324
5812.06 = 6.784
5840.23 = 7.192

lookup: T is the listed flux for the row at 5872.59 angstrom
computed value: 6.629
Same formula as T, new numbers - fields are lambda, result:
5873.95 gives 6.604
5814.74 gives 6.68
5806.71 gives 6.967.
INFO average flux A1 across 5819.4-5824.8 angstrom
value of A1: 6.99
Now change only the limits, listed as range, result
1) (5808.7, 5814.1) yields 6.79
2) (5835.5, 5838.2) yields 7.31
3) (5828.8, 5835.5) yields 7.27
